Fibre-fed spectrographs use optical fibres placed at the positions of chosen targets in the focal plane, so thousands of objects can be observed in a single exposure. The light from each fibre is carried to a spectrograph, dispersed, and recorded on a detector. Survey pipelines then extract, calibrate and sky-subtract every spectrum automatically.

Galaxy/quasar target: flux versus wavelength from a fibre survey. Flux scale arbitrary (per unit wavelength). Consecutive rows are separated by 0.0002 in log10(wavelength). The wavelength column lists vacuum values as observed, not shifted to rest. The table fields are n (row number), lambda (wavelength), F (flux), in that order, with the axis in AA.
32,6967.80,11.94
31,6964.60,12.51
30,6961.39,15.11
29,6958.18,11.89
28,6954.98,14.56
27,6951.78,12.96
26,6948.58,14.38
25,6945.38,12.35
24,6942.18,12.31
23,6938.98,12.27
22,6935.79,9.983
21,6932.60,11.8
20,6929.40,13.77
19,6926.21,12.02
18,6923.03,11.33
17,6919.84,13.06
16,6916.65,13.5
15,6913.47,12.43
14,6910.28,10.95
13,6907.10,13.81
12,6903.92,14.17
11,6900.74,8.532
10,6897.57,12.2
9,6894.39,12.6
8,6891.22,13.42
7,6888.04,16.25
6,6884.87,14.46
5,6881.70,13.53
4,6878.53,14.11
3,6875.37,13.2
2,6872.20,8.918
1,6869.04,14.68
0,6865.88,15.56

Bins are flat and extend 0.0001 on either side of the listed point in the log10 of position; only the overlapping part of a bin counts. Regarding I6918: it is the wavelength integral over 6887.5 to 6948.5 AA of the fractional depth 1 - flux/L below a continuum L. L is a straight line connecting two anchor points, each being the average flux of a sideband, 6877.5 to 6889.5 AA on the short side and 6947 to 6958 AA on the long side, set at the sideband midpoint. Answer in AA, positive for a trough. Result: 7.4 AA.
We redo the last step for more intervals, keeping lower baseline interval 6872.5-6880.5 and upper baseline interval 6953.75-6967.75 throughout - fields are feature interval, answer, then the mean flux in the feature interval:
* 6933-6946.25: 1.52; 11.7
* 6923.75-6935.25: 0.83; 12.2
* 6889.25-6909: 0.76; 12.5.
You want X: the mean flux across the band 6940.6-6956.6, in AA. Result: 13.3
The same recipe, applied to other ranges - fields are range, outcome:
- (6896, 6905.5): 11.6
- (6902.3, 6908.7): 14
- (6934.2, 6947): 11.7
